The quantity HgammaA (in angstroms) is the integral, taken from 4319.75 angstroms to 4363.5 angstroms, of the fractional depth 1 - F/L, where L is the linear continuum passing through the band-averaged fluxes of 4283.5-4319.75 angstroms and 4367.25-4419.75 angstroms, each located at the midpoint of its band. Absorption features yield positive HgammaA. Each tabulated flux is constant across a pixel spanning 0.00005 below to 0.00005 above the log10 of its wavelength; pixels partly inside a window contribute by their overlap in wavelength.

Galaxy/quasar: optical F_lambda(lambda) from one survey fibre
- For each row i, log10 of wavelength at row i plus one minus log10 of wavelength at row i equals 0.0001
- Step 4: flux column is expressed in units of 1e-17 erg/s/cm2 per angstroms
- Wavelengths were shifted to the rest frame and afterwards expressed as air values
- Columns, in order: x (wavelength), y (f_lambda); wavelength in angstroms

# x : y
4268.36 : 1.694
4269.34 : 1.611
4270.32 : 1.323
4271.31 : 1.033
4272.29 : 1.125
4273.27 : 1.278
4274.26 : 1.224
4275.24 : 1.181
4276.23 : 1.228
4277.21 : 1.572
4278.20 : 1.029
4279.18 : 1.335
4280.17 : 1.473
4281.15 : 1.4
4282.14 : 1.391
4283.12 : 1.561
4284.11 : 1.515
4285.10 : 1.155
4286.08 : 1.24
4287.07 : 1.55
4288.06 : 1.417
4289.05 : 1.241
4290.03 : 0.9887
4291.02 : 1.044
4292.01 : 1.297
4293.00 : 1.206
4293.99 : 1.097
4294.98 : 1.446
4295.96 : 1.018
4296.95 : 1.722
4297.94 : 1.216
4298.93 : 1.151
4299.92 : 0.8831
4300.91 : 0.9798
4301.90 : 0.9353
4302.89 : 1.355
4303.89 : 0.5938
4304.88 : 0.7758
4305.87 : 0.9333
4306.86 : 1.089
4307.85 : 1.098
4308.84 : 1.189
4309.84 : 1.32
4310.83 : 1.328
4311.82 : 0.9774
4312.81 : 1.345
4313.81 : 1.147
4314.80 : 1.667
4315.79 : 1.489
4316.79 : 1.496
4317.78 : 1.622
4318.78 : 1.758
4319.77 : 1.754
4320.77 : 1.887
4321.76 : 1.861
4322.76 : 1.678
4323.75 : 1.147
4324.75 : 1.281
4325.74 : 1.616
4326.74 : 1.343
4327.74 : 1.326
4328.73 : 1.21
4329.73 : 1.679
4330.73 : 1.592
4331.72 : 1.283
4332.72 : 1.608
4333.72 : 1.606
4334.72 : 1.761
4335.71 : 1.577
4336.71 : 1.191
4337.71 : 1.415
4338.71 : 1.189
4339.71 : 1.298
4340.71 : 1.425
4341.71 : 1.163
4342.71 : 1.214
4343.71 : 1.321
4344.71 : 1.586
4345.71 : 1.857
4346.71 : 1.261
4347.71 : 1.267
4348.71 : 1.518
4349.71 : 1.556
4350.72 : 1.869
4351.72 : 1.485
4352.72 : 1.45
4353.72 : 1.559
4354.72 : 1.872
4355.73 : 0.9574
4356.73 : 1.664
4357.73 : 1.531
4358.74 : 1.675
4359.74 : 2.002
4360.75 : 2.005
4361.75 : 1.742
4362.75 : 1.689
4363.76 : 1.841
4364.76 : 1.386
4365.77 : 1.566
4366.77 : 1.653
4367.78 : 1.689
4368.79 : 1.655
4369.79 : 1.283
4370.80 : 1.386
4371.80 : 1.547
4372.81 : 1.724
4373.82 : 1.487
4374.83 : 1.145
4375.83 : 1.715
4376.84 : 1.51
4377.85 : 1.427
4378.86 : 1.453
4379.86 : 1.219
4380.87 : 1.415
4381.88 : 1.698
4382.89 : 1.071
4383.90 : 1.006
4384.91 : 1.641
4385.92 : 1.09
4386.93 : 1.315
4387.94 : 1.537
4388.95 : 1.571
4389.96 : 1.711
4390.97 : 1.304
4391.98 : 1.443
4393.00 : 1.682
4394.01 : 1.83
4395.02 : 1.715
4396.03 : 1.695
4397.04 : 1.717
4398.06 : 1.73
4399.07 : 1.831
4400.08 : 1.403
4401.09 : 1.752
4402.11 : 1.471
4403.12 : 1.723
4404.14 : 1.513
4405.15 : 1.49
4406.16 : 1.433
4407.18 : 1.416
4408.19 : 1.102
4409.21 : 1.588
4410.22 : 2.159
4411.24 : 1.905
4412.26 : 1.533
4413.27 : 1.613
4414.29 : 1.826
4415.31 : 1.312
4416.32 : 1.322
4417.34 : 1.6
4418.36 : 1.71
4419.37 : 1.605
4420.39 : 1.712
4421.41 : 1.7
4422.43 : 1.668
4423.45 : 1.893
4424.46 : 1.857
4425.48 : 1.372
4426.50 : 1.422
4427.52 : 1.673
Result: -5.0 angstroms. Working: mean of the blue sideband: 1.24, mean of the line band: 1.52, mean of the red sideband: 1.53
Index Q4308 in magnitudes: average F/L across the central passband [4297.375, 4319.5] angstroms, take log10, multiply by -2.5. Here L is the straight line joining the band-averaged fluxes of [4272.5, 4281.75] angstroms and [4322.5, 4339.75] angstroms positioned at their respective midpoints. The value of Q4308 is 0.15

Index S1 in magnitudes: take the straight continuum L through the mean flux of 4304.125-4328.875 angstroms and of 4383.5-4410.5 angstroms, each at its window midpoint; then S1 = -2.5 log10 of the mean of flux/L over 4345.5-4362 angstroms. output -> -0.10 mag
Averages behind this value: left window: 1.37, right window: 1.55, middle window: 1.6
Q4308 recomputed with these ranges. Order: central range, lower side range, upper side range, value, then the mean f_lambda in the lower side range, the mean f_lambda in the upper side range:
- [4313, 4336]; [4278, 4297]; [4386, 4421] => -0.11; 1.3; 1.59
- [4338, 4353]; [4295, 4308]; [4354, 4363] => 0.08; 1.07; 1.68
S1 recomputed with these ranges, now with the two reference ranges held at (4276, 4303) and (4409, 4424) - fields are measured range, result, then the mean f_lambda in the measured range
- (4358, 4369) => -0.141 mag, 1.71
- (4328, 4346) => -0.013 mag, 1.44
